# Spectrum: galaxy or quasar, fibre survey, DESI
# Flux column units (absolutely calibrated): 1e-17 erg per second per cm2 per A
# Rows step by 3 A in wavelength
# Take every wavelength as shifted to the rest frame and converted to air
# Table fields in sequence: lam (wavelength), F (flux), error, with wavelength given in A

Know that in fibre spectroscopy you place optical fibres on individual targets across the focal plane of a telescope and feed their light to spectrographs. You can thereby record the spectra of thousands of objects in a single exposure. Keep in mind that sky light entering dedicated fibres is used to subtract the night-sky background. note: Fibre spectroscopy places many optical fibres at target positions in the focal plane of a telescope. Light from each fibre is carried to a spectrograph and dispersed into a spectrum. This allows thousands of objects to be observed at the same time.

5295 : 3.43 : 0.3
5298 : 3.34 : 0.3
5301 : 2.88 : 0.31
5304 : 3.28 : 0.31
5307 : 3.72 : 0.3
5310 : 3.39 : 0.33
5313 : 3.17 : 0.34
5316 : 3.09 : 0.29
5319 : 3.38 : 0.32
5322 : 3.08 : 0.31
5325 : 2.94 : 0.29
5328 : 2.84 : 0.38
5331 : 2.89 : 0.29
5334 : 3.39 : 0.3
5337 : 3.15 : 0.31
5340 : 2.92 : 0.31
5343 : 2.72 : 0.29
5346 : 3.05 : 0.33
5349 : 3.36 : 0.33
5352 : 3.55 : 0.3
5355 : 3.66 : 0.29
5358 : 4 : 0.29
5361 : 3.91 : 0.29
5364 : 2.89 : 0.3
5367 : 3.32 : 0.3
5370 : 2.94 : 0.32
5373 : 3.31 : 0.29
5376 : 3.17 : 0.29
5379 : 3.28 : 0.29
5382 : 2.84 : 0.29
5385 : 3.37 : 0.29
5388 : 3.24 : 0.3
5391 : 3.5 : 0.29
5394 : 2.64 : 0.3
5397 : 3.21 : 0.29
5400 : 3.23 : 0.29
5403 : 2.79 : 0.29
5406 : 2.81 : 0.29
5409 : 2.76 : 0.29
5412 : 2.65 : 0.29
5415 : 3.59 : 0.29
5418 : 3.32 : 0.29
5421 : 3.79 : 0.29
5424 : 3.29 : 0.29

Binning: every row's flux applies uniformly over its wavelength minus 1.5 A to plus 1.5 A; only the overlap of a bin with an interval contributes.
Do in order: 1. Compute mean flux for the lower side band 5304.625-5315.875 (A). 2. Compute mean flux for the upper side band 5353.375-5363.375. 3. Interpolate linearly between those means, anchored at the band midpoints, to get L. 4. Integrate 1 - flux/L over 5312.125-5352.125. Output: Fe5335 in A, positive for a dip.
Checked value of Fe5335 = 5.2 A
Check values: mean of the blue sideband 3.37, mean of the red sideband 3.77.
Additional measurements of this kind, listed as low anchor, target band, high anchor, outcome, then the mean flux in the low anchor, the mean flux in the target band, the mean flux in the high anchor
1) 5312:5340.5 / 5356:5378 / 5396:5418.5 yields -2.22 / 3.09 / 3.37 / 3.03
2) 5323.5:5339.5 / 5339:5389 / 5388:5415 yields -4.17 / 3.03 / 3.27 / 3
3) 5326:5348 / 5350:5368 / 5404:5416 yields -3.50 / 3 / 3.56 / 2.92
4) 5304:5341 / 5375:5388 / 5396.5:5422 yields -0.18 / 3.17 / 3.17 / 3.11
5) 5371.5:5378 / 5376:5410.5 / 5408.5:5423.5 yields 1.95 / 3.24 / 3.07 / 3.26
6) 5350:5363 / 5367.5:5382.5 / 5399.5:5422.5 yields 1.62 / 3.73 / 3.14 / 3.11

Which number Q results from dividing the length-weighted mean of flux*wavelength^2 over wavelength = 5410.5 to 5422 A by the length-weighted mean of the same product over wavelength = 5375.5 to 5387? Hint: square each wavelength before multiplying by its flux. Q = 1.1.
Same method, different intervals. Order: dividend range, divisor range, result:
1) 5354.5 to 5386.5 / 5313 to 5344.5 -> 1.11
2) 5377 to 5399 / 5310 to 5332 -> 1.05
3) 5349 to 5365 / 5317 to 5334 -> 1.19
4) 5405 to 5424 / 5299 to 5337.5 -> 1.04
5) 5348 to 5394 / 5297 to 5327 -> 1.06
